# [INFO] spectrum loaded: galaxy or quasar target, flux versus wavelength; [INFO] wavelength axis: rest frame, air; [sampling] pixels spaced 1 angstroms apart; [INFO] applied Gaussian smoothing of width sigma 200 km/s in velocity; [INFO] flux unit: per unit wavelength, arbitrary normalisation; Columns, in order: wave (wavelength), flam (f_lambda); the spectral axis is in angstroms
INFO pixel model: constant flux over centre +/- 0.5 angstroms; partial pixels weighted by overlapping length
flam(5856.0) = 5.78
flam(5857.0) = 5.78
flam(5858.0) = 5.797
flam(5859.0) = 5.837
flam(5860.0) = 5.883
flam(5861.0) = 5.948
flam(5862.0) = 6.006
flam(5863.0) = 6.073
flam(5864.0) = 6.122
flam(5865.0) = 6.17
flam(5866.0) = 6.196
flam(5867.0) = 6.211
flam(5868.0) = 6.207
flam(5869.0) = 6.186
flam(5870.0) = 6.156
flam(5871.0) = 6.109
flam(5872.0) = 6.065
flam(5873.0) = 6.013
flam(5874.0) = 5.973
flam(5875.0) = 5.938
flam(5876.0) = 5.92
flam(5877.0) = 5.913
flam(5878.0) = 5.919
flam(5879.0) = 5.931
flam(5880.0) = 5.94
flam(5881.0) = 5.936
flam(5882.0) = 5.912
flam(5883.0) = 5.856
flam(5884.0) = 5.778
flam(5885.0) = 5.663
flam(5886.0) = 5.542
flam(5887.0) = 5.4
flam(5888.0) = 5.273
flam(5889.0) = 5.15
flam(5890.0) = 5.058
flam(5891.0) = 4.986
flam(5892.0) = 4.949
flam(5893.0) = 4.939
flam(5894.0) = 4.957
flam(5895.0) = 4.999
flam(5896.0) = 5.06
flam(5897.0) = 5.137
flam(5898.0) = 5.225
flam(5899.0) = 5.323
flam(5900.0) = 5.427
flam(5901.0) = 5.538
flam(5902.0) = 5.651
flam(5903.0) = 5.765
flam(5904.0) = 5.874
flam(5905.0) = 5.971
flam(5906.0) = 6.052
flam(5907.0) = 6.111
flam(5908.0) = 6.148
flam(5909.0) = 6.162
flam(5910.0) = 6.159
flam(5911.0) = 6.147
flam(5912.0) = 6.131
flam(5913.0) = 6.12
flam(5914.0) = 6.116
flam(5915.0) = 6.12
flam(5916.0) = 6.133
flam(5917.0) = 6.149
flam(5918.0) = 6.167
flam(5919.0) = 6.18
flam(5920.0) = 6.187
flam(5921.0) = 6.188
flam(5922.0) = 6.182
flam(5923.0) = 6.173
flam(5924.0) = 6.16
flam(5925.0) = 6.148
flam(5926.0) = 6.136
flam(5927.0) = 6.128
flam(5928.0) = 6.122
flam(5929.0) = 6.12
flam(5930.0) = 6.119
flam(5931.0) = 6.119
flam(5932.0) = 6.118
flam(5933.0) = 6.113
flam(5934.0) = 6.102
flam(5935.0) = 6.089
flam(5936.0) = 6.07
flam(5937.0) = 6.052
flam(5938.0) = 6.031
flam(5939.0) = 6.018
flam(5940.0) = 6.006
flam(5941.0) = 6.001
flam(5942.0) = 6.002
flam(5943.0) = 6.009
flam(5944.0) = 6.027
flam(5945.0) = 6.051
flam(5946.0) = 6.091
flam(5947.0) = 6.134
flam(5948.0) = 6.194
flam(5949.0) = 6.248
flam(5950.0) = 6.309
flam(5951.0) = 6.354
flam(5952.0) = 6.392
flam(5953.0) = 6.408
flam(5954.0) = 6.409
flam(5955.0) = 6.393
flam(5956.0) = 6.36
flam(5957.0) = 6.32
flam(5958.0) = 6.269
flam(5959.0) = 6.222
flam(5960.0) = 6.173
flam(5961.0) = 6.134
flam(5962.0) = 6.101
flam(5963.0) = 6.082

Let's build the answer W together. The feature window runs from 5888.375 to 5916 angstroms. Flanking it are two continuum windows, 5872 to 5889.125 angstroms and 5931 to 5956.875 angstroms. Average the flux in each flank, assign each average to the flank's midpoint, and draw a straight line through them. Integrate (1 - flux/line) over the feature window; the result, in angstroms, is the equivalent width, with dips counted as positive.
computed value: 1.4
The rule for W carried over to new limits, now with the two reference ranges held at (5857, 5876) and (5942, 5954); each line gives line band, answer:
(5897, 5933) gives 0.77 angstroms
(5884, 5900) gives 2.33 angstroms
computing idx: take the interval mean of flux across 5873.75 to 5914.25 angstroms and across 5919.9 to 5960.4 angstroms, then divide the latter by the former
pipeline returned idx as 1.1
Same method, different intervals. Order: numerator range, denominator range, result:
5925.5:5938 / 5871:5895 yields 1.09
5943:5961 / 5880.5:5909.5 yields 1.13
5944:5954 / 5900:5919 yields 1.04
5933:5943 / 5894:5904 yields 1.13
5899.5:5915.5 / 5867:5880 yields 0.99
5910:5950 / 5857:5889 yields 1.03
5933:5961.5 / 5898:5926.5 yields 1.03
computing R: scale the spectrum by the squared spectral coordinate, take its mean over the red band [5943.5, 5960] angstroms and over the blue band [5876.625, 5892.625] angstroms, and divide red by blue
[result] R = 1.2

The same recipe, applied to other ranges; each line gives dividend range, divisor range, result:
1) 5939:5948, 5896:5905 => 1.12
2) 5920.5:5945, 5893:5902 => 1.18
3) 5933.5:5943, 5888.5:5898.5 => 1.22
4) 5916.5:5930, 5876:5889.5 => 1.09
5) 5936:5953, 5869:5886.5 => 1.06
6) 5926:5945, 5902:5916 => 1.01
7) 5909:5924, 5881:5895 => 1.16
